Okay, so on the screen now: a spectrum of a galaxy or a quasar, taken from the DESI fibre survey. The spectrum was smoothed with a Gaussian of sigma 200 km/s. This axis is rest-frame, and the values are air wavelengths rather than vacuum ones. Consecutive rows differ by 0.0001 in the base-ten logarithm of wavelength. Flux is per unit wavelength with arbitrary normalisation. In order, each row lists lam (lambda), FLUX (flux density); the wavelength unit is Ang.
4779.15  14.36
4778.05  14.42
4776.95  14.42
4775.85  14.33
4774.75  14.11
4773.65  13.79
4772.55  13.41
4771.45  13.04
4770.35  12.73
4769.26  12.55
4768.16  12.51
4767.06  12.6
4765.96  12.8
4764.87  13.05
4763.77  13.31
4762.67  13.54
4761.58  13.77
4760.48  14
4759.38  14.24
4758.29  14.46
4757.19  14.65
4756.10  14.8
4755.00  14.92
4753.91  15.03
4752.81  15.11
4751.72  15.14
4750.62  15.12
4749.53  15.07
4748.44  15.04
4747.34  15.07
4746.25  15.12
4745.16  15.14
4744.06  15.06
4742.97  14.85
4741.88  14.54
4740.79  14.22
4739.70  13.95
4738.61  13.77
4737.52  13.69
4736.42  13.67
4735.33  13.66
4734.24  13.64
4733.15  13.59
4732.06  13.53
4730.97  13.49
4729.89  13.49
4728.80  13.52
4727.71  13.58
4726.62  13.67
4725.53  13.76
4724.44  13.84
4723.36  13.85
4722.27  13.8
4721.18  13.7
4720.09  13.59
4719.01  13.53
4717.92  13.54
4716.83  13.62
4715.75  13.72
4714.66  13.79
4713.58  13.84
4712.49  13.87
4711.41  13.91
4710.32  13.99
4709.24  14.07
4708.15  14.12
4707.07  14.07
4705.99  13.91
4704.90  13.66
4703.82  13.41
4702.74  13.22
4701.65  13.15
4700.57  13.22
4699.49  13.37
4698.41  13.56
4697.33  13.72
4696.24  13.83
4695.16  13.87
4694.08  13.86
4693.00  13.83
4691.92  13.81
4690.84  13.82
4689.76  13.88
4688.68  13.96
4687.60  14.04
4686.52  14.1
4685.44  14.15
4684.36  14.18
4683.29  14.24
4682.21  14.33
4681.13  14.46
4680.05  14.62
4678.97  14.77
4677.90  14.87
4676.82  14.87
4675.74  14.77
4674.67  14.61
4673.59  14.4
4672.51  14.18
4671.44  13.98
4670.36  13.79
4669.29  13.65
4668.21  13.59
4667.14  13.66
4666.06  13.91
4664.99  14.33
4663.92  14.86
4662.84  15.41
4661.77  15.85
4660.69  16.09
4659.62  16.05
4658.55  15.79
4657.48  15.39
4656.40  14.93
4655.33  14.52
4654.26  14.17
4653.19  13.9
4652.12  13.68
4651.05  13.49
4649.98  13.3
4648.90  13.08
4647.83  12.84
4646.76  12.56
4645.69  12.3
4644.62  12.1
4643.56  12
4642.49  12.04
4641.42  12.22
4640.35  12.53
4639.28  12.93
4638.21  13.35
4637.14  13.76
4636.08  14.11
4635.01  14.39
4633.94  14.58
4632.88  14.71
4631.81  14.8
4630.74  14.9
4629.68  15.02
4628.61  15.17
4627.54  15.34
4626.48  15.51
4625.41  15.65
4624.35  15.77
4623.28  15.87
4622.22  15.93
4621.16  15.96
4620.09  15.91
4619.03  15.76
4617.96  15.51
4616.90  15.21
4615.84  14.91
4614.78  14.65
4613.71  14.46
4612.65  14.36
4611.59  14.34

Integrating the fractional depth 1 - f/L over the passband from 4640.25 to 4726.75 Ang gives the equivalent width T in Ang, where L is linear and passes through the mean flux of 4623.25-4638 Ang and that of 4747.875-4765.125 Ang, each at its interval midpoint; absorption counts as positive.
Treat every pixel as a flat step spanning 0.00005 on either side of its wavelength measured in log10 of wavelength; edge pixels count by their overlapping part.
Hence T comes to 4.7 Ang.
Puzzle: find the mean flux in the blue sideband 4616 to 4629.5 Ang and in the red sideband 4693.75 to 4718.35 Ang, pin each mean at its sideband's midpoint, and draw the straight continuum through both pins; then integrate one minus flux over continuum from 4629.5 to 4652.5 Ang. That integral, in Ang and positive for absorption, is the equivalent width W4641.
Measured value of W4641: 2.8 Ang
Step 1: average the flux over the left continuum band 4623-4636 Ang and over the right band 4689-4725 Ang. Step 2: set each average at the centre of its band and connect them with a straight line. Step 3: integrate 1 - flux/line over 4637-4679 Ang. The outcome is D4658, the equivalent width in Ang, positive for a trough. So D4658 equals 1.8 Ang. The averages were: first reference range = 15.1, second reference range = 13.7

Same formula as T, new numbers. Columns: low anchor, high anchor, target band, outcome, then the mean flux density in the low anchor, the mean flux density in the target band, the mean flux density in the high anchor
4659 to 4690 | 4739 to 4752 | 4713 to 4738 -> 1.8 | 14.5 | 13.7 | 14.8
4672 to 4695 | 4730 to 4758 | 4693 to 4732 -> 1.8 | 14.3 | 13.7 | 14.5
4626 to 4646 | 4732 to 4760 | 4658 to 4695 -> -1.0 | 13.8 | 14.4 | 14.5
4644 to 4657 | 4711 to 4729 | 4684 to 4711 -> -0.3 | 13.4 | 13.8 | 13.7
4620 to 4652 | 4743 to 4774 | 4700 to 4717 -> 0.4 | 14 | 13.7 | 14.1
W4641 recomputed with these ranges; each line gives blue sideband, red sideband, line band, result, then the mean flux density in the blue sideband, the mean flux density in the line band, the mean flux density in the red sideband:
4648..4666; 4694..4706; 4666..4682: -0.1 Ang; 14.6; 14.3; 13.5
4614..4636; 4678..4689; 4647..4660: 0.5 Ang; 15.2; 14.2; 14.3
